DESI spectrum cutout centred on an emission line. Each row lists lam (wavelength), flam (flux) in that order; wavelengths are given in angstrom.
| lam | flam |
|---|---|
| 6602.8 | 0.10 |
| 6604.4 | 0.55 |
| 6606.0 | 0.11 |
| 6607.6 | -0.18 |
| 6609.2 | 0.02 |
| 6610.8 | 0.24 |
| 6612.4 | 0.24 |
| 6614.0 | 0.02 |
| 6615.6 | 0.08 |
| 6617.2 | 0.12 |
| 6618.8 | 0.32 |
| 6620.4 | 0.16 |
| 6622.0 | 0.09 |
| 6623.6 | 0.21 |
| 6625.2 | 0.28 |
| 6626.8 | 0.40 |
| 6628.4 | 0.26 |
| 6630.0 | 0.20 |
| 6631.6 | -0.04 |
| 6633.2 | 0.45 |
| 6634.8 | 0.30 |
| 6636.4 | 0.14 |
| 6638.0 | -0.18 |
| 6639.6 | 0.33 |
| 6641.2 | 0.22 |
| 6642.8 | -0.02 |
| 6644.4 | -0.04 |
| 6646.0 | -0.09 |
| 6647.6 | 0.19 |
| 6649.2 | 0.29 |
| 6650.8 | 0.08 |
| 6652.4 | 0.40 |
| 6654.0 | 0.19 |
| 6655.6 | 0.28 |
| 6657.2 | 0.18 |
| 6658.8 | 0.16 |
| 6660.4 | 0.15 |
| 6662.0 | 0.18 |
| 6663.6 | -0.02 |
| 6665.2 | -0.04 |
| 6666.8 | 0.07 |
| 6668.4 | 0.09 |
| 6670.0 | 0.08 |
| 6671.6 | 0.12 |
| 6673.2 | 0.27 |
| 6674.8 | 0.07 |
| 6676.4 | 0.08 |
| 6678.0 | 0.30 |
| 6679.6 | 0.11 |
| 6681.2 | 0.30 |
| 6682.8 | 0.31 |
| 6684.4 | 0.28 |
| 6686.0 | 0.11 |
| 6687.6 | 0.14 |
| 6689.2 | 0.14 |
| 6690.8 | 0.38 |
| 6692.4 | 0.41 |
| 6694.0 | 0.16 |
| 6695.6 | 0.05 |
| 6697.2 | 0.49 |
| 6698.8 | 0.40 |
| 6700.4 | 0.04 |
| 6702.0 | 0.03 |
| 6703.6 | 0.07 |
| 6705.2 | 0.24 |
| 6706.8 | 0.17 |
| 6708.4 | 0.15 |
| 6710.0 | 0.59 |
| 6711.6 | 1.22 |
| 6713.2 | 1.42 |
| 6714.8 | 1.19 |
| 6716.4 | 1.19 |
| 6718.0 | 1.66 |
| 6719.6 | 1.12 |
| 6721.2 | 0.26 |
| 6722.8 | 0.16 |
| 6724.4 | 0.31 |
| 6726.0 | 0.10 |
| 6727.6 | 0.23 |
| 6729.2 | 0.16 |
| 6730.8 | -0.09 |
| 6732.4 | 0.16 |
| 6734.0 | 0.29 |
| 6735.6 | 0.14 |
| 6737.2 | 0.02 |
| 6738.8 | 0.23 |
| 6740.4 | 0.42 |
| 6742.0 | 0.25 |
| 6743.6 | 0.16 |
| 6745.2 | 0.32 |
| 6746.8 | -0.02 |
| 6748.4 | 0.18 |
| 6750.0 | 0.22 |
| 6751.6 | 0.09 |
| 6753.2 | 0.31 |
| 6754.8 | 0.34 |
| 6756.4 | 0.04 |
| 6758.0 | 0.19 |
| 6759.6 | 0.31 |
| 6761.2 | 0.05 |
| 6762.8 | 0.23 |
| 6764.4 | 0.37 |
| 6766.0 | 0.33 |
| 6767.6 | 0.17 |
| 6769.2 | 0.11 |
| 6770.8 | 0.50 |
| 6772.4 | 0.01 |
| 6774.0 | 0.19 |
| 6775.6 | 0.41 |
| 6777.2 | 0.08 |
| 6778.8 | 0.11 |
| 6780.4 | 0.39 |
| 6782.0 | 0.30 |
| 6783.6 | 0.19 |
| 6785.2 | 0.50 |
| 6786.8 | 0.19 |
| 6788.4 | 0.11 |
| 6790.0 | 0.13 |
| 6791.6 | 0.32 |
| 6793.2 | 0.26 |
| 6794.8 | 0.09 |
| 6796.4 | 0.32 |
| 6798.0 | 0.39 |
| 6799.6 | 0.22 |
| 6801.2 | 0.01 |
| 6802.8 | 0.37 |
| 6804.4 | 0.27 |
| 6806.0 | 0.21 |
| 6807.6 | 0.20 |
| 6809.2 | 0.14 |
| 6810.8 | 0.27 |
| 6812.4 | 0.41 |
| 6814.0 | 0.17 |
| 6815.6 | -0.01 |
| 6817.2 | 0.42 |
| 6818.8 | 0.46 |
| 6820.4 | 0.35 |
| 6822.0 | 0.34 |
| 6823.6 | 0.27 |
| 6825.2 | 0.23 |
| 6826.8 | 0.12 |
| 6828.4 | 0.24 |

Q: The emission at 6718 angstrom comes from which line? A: [O II]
